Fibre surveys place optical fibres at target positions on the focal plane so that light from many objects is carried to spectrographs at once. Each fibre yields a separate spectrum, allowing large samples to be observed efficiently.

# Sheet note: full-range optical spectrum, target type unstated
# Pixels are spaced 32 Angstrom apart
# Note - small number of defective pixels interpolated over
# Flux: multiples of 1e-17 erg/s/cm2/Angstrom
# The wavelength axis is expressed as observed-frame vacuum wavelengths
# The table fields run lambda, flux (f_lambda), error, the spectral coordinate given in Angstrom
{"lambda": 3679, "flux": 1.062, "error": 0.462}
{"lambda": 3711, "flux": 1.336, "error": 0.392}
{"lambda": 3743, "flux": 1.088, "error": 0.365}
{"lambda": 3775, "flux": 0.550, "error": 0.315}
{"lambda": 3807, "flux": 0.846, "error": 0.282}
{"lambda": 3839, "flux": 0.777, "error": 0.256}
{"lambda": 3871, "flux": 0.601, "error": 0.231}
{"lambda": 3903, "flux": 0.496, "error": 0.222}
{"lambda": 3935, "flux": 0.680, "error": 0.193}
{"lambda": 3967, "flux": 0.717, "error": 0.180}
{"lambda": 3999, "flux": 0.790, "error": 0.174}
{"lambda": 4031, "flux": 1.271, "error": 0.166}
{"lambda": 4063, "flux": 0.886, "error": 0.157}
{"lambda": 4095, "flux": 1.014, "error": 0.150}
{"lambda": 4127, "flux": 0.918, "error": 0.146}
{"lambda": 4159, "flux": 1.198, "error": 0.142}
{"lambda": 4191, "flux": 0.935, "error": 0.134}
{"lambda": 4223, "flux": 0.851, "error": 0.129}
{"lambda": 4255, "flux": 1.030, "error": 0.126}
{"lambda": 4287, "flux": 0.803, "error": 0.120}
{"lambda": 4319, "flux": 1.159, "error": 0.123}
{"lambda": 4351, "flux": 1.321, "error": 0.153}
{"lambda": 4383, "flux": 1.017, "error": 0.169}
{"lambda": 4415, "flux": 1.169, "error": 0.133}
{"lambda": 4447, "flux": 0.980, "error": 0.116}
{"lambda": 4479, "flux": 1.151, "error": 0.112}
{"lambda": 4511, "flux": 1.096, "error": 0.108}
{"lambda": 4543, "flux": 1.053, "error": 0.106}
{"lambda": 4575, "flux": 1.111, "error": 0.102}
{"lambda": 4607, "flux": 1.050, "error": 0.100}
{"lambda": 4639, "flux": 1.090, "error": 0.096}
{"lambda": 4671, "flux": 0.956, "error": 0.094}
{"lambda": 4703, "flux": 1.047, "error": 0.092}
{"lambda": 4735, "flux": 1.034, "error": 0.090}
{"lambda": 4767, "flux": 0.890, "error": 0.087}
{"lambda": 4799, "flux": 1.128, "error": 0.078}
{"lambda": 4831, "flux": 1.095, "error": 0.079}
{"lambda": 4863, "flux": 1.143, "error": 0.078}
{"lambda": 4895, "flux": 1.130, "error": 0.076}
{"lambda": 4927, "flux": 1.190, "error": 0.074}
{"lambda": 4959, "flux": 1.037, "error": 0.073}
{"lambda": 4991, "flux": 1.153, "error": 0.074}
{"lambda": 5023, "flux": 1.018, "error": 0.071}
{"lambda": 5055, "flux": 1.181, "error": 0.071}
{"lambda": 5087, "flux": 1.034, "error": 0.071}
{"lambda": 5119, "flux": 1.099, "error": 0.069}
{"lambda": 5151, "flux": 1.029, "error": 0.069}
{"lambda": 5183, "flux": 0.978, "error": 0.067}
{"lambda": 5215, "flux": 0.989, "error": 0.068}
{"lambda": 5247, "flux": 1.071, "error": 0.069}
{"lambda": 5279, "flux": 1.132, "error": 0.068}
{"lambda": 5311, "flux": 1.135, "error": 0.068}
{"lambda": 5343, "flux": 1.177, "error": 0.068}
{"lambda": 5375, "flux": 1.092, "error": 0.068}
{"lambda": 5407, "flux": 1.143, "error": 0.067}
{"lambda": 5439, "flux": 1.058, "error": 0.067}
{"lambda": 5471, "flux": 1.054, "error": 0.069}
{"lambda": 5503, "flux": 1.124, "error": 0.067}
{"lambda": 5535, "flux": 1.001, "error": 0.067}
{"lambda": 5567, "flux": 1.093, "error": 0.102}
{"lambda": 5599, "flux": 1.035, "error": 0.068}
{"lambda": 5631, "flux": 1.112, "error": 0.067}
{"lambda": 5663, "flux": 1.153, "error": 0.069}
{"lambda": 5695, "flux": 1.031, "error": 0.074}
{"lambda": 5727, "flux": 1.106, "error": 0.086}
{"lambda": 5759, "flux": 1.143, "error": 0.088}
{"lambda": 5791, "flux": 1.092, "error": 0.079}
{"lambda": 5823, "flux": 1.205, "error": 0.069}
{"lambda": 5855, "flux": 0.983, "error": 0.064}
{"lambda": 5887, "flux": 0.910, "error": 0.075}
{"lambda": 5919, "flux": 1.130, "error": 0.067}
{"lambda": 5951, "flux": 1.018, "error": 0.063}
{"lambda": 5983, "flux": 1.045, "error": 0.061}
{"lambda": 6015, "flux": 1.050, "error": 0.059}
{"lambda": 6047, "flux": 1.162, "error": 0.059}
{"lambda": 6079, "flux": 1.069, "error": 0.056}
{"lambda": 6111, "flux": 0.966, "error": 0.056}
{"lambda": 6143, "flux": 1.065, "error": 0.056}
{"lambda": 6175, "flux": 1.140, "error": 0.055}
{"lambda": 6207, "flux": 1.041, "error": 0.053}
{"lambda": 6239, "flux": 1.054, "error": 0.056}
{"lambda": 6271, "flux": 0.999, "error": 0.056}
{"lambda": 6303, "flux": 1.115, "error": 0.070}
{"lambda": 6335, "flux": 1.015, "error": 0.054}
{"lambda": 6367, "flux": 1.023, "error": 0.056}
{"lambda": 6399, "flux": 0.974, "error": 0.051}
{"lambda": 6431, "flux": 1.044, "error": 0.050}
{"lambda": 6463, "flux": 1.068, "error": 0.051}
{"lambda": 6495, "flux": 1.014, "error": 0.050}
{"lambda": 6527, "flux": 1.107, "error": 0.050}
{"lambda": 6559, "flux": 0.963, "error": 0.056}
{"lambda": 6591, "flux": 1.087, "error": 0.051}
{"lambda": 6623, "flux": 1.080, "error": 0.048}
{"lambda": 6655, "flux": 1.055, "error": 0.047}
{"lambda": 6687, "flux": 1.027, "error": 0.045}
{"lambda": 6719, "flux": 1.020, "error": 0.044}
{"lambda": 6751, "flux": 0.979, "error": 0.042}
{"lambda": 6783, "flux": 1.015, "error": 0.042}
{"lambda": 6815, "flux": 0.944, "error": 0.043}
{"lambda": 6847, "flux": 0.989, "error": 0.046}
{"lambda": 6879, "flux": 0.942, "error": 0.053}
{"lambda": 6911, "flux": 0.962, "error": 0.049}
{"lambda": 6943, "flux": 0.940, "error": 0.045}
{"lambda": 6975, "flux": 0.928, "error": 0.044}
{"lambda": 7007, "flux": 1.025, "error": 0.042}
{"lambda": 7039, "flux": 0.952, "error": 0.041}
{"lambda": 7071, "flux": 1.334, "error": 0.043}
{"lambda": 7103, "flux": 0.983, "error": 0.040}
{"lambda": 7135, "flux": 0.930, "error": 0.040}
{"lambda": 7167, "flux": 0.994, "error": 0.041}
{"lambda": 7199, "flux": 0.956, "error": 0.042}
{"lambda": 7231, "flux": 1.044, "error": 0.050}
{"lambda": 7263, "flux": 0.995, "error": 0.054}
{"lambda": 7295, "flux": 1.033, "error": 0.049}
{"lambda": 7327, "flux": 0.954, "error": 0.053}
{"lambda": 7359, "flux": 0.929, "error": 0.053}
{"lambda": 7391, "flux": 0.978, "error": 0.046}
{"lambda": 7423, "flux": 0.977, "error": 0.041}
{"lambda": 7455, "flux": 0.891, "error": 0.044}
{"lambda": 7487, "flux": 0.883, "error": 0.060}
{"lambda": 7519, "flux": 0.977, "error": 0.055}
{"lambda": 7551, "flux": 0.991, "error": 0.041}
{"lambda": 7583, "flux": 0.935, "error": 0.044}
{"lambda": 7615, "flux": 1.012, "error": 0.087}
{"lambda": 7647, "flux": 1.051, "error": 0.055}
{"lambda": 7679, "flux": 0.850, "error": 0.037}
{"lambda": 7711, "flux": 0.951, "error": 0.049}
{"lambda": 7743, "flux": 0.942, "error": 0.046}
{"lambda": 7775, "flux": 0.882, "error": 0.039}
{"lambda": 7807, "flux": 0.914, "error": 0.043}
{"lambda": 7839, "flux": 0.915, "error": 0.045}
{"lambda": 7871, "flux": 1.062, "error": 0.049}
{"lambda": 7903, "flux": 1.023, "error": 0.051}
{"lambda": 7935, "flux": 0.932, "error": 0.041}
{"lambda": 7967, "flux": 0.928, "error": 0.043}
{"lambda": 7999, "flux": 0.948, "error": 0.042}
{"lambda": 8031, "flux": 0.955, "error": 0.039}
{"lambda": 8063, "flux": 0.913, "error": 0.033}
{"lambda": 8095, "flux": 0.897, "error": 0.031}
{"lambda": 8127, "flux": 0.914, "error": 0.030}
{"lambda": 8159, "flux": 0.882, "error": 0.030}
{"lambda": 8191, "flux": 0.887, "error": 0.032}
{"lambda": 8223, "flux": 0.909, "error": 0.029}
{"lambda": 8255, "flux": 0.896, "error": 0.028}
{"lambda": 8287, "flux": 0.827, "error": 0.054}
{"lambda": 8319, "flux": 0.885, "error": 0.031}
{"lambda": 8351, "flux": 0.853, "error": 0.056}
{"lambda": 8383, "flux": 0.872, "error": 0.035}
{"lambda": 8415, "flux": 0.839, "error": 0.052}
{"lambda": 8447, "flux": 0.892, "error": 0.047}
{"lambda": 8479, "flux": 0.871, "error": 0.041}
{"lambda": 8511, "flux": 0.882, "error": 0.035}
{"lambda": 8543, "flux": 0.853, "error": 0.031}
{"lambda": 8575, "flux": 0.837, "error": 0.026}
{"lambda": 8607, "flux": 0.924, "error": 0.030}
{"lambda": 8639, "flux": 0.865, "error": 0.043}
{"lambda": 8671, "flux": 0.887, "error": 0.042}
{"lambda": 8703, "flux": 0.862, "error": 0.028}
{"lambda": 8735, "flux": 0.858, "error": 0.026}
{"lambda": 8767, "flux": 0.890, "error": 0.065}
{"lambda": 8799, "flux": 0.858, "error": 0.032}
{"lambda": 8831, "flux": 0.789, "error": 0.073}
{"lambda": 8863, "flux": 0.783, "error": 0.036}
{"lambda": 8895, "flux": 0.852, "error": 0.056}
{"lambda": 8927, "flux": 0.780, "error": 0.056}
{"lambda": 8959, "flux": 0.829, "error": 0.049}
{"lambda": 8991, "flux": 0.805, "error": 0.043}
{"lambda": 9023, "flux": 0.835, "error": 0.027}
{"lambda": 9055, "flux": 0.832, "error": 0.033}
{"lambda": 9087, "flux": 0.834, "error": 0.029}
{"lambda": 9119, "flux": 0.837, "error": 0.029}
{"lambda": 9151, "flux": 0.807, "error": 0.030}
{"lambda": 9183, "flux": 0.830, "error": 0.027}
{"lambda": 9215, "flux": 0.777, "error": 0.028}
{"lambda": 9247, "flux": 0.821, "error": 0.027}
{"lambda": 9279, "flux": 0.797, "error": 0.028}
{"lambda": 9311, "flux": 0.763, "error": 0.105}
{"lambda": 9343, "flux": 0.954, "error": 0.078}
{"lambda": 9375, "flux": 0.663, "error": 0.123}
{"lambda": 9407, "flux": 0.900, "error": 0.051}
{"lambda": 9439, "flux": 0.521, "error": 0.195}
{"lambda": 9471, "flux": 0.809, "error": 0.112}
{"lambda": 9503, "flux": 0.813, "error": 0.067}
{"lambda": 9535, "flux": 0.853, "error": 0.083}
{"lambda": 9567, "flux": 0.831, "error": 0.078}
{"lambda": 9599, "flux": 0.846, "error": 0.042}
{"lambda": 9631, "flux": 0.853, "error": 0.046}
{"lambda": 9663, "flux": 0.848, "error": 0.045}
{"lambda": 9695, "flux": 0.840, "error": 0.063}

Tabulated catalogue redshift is 0.08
